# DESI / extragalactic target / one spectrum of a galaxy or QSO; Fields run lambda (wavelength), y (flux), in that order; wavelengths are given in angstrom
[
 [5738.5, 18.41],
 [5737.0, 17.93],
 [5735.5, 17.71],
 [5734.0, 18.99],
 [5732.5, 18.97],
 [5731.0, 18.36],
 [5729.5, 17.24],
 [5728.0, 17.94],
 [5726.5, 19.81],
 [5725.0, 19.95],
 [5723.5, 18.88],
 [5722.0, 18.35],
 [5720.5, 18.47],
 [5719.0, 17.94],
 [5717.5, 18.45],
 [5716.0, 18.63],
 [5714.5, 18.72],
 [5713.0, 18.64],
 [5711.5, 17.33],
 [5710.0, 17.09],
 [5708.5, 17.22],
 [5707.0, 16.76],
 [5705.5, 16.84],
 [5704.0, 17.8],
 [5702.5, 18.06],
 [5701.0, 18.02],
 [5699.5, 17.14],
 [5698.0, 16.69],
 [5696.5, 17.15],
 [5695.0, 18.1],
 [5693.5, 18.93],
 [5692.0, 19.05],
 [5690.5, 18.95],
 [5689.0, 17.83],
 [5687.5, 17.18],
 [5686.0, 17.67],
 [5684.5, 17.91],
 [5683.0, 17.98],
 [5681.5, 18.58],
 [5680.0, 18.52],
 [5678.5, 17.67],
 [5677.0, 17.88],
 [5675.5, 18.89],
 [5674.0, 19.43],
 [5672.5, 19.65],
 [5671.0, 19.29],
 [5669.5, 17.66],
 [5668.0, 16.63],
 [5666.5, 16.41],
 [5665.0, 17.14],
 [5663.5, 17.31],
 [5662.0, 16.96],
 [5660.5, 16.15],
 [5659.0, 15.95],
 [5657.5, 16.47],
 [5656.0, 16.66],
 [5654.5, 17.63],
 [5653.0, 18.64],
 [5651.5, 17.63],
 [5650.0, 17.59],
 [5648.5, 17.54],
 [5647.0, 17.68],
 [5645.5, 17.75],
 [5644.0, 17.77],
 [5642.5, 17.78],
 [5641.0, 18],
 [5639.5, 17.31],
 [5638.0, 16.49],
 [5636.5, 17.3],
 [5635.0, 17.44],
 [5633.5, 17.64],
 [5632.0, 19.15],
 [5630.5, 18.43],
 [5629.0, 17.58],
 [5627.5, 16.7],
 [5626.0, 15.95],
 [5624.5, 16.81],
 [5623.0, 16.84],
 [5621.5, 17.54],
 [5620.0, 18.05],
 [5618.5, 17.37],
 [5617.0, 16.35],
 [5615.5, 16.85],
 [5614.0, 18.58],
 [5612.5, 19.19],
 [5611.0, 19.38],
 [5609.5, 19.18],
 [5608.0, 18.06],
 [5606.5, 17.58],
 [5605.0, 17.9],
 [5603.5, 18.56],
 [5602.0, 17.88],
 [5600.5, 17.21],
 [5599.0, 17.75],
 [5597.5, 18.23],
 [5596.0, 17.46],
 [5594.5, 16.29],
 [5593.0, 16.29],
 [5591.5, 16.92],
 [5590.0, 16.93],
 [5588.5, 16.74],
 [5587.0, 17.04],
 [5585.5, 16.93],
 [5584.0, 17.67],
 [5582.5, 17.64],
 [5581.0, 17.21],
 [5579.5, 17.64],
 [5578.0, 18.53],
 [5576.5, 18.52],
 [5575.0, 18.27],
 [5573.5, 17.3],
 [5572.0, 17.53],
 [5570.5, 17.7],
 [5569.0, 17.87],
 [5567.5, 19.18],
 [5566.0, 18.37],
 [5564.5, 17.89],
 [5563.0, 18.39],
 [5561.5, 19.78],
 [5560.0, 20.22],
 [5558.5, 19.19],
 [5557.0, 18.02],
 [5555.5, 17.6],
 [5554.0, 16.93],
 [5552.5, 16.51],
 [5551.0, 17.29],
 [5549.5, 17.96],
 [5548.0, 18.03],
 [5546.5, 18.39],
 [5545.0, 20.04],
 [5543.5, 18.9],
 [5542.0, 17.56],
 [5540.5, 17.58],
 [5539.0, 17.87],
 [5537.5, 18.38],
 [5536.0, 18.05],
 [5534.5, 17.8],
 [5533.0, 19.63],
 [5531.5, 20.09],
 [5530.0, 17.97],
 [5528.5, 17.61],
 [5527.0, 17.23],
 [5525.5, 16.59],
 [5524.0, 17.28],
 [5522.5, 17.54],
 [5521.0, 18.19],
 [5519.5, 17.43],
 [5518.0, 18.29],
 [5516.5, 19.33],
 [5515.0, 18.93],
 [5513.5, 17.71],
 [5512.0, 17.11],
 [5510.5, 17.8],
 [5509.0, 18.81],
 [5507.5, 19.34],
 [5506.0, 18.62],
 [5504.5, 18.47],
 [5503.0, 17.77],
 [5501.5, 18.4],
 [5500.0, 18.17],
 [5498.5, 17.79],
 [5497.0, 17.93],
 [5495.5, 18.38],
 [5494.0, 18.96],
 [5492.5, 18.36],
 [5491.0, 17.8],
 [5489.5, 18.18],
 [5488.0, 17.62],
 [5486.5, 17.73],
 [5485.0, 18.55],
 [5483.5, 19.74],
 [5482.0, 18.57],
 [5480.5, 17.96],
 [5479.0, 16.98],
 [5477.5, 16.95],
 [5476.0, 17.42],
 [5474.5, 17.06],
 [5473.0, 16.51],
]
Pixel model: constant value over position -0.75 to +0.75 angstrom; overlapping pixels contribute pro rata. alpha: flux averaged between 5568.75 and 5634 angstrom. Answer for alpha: 17.6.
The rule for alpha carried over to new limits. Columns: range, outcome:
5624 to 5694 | 17.7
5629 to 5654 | 17.8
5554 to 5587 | 18.1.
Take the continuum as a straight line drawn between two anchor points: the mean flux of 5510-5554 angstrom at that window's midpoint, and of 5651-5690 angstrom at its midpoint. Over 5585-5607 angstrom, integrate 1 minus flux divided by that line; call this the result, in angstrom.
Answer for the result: 0.7 angstrom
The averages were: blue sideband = 18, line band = 17.3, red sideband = 17.7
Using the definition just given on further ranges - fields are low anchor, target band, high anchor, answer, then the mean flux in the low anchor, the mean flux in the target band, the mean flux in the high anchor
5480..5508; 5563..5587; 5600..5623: 0.3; 18.3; 17.9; 17.9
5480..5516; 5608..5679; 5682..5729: 1.9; 18.3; 17.6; 18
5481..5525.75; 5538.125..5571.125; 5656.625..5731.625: -0.2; 18.2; 18.2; 17.9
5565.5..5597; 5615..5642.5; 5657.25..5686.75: 0.5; 17.5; 17.3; 17.7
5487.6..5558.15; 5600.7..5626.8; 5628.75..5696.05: 0.2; 18.1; 17.8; 17.8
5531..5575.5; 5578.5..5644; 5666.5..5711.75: 2.1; 18.3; 17.5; 17.9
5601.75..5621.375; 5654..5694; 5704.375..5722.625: 0.3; 18.1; 17.8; 17.9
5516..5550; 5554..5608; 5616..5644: -0.2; 18.2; 17.8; 17.4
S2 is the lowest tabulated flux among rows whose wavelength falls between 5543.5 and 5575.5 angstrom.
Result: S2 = 16.51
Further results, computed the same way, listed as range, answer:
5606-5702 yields 15.95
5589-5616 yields 16.29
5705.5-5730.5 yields 16.76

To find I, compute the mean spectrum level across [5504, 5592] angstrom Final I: 18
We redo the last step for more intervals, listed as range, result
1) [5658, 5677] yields 17.6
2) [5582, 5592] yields 17.1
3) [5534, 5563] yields 18.2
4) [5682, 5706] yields 17.8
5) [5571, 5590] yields 17.6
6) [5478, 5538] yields 18.2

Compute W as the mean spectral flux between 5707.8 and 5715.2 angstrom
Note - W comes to 17.8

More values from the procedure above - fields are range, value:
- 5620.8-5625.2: 17.1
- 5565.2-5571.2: 18.3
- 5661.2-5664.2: 17.1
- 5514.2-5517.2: 19.1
